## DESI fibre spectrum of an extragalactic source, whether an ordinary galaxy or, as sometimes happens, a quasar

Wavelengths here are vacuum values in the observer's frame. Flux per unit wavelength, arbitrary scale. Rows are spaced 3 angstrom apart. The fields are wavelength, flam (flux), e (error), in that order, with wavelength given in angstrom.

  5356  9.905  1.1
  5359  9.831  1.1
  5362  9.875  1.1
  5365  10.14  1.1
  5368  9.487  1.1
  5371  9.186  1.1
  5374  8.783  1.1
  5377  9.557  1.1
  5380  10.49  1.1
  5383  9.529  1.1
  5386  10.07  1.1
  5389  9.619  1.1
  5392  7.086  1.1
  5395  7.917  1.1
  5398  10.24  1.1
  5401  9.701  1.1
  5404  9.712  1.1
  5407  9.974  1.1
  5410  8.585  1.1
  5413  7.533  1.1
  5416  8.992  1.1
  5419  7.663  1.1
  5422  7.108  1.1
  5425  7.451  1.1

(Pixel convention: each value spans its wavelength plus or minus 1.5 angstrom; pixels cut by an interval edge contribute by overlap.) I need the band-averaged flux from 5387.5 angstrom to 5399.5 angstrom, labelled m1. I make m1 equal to 8.72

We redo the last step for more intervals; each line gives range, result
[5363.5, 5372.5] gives 9.6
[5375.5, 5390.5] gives 9.85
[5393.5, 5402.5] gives 9.29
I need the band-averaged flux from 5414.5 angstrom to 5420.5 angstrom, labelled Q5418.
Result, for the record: 8.33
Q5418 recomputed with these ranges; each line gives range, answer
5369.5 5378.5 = 9.18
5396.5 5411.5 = 9.64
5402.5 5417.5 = 8.96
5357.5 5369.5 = 9.83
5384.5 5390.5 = 9.84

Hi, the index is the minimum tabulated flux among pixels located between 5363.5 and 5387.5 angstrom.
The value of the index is 8.783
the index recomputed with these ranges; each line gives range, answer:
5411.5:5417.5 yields 7.533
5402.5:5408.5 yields 9.712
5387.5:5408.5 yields 7.086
